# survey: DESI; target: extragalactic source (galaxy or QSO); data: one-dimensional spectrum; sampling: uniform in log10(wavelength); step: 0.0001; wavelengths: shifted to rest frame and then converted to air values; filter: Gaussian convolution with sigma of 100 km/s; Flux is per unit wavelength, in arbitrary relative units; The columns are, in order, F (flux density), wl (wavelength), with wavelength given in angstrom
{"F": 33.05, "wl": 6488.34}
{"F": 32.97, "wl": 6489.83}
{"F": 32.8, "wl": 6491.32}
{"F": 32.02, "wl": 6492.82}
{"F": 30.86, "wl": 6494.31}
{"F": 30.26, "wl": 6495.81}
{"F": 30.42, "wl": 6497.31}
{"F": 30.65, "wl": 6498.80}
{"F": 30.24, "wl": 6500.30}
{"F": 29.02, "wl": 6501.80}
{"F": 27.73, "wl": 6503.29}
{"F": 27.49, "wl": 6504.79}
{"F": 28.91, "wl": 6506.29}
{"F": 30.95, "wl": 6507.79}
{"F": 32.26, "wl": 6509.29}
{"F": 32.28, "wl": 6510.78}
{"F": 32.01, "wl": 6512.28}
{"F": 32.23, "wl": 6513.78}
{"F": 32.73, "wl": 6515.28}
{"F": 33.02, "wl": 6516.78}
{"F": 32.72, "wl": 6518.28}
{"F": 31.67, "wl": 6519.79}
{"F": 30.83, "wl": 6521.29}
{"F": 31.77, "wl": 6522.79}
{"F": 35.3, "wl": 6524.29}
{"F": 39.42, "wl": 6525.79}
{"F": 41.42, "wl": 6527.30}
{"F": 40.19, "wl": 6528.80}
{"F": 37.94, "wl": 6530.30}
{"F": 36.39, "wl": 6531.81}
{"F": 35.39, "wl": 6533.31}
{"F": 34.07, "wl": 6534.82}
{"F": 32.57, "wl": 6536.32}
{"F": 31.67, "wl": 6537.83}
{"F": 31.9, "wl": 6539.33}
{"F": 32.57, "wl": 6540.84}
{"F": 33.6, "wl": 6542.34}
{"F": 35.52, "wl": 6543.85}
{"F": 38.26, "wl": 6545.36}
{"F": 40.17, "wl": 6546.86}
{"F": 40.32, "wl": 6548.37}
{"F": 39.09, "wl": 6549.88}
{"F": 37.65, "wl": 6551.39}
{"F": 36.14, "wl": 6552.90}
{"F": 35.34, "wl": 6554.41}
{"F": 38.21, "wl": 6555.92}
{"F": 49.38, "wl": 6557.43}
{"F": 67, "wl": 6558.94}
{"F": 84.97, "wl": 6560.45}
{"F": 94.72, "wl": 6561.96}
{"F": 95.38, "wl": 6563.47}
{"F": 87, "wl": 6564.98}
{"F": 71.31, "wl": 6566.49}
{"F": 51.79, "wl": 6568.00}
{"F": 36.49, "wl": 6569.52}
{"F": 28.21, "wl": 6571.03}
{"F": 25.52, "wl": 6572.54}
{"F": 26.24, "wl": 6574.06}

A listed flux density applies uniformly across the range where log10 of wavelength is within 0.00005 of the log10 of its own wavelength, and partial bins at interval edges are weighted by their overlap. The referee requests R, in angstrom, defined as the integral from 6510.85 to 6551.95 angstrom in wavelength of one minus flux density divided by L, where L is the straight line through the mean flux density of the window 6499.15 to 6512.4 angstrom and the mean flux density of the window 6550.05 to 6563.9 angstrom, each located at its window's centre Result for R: 7.8 angstrom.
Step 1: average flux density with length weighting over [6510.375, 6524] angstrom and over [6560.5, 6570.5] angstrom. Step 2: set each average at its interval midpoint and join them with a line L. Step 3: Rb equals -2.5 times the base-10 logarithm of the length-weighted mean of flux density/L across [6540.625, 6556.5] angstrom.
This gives 0.49 mag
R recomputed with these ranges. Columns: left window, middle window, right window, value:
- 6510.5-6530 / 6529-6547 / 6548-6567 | 4.4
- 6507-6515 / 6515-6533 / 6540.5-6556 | -0.8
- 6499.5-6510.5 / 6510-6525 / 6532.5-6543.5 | -0.7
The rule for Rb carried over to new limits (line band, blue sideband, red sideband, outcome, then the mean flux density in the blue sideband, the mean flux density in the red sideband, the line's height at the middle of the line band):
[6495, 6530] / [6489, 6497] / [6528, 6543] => 0.02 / 31.7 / 34.7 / 33.1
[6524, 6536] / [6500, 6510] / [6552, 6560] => 0.01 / 29.5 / 46.6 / 37.9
